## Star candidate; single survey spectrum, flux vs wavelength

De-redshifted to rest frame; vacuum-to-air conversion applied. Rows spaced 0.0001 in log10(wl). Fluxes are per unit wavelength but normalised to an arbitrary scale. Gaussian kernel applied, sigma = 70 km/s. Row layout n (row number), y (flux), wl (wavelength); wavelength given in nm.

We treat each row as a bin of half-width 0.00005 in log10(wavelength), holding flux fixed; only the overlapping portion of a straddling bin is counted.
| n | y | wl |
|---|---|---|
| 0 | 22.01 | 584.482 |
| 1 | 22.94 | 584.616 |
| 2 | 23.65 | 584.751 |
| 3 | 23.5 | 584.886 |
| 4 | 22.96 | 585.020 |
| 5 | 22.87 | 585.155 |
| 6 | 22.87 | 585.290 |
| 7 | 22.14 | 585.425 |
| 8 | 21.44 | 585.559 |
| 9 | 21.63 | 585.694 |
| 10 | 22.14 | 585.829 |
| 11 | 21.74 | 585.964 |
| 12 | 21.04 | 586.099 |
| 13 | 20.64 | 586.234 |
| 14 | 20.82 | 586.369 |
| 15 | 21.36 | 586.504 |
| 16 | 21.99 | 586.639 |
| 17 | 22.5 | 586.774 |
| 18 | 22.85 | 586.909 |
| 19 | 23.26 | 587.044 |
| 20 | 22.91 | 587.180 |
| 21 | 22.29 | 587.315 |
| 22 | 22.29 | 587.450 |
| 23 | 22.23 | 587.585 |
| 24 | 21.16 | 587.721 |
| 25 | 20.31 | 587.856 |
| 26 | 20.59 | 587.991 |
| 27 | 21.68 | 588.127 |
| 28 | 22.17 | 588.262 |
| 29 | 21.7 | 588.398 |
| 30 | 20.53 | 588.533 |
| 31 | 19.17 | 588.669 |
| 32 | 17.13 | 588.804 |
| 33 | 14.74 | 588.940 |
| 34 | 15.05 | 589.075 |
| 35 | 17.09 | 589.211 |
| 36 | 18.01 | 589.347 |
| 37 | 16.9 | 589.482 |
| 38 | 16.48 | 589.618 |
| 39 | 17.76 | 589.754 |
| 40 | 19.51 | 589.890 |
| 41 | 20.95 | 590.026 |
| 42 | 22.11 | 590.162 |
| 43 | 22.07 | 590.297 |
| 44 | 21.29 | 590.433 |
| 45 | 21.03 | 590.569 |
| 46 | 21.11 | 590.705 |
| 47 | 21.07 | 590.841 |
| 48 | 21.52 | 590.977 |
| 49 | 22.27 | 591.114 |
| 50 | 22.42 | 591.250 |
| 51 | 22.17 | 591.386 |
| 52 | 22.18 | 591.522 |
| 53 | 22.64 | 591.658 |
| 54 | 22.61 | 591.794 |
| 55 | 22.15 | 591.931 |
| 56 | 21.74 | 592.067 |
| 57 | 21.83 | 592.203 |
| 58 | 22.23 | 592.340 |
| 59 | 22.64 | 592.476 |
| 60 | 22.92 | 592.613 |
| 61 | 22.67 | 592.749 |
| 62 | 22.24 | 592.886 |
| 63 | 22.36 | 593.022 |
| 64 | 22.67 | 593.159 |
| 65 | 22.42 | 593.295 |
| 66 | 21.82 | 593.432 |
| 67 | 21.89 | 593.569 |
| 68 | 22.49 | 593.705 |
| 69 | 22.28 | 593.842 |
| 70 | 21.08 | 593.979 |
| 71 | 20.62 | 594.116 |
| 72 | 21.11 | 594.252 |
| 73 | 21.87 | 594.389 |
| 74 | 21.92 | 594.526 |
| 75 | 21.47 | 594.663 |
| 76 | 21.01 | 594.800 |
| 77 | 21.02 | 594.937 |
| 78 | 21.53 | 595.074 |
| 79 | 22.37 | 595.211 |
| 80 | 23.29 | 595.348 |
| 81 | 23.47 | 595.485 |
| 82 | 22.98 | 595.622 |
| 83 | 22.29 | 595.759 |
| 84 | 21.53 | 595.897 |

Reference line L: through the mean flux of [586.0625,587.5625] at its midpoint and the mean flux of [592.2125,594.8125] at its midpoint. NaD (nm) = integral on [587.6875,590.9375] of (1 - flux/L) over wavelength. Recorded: 0.36 nm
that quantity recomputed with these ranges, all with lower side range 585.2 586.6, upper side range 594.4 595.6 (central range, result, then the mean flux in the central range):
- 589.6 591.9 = 0.063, 21.2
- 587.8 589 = 0.106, 19.8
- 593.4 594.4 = 0.017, 21.6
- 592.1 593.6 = -0.027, 22.3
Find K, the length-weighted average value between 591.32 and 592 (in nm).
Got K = 22.4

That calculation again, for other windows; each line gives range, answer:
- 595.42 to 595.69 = 23.2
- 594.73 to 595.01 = 21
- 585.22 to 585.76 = 22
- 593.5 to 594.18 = 21.7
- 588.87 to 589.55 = 16.4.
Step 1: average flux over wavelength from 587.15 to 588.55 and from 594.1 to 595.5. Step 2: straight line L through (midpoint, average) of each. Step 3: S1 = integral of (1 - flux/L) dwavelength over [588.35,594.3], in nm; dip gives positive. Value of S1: 0.24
